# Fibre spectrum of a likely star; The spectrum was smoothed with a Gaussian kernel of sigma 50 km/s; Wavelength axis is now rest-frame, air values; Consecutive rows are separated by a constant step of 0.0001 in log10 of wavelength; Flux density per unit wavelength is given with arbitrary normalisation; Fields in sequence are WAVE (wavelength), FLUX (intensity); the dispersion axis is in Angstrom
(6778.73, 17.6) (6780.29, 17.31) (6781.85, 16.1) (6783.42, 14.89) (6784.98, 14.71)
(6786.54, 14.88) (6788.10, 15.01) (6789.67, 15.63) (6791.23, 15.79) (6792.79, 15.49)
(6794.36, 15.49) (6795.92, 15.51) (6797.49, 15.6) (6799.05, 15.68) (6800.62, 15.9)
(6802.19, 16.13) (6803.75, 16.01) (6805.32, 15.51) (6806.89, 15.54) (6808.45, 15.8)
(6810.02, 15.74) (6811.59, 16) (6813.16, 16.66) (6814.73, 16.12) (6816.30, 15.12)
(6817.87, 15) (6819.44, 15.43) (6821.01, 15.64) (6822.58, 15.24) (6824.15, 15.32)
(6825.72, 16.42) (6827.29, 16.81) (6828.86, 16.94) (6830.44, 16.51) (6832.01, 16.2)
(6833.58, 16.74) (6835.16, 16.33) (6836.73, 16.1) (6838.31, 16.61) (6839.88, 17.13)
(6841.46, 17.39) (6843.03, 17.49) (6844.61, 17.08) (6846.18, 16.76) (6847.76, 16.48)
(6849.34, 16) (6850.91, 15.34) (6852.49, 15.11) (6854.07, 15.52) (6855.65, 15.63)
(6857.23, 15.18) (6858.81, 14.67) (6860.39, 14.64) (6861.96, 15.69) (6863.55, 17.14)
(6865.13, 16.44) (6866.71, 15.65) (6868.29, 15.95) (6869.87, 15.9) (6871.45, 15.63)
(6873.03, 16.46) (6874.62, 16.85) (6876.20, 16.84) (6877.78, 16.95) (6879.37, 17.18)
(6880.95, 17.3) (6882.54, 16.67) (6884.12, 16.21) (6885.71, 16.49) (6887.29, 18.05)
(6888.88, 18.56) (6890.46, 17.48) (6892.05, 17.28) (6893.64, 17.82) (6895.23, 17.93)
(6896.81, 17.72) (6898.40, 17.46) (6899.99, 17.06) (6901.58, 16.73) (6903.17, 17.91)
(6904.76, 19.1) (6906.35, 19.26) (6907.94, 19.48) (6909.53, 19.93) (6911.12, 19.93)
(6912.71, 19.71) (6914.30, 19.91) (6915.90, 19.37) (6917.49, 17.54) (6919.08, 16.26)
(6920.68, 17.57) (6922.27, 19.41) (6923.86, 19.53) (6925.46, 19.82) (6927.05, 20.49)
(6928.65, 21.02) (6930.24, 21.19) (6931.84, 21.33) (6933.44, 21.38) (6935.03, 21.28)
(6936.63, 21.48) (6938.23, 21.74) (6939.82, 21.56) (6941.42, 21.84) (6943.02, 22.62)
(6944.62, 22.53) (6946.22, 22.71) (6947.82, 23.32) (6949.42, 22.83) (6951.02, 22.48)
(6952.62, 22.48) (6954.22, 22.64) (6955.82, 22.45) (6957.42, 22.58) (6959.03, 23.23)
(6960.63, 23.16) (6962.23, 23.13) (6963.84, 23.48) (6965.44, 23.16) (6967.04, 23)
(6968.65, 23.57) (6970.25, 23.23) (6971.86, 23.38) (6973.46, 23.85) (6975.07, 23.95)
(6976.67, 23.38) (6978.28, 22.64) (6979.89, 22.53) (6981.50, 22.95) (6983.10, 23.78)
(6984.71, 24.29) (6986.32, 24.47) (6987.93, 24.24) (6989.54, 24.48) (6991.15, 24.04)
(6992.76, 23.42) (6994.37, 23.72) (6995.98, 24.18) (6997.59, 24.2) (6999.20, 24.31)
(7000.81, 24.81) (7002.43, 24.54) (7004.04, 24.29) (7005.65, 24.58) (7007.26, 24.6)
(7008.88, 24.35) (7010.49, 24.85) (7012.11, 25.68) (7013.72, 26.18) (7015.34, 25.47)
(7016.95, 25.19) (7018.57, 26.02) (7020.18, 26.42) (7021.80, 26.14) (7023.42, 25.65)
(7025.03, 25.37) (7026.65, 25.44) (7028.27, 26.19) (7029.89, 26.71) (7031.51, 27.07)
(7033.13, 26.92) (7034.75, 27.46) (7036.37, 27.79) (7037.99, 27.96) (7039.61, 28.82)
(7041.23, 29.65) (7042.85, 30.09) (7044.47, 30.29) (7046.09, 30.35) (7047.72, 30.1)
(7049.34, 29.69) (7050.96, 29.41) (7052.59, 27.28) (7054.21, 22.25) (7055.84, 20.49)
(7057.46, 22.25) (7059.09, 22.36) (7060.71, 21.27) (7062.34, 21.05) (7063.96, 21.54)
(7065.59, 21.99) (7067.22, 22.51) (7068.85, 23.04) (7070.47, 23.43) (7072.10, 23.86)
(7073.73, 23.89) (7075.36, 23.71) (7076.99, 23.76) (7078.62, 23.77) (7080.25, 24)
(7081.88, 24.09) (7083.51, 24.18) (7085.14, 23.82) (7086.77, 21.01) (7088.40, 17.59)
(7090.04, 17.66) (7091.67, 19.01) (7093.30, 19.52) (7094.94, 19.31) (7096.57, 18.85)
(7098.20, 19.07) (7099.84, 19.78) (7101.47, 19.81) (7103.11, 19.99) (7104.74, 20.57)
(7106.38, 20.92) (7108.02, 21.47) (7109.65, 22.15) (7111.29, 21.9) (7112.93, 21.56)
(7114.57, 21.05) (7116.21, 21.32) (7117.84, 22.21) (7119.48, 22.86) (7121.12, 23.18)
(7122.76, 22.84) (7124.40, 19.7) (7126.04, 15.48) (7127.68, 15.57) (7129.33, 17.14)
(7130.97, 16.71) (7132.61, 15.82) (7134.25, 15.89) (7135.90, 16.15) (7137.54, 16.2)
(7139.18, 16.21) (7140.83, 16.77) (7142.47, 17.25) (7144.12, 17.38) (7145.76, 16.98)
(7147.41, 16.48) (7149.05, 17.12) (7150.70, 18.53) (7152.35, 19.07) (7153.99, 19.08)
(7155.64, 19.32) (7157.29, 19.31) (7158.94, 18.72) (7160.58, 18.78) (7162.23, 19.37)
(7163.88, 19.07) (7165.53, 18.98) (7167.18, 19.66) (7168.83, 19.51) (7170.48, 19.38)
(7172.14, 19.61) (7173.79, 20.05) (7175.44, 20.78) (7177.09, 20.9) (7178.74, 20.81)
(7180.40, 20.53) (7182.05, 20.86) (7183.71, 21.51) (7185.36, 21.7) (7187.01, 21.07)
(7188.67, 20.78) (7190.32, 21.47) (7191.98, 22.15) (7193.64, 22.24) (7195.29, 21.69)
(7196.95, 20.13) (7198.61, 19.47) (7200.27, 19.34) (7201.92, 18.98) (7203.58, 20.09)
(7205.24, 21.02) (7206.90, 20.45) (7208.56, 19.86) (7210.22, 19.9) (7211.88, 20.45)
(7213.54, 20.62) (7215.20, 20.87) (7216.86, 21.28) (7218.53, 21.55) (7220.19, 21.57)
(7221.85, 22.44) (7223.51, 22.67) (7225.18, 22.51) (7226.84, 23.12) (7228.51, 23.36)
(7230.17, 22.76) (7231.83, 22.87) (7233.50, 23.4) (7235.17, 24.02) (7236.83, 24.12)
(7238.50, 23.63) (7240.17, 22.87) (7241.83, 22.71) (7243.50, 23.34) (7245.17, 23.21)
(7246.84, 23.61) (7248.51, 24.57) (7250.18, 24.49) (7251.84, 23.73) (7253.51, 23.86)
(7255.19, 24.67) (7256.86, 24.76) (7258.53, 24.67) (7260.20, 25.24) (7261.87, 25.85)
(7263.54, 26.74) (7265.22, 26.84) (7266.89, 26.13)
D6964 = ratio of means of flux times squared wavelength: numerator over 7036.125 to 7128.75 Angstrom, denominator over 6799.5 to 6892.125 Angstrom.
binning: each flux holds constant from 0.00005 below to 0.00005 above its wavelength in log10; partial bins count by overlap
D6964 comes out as 1.50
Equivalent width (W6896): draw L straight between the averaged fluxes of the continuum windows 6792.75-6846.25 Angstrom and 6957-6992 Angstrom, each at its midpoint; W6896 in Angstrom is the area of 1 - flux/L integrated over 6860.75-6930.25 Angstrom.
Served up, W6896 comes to 6.7 Angstrom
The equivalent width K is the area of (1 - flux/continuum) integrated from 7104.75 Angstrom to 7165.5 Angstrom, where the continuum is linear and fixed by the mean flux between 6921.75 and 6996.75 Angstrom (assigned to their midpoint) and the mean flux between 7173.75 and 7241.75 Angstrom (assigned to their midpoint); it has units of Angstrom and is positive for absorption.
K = 8.2 Angstrom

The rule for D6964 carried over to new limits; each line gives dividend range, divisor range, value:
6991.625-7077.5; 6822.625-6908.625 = 1.59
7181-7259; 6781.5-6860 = 1.56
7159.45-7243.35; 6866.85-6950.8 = 1.21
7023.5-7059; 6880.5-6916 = 1.56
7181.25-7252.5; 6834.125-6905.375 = 1.45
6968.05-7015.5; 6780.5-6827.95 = 1.63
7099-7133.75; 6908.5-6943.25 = 1.05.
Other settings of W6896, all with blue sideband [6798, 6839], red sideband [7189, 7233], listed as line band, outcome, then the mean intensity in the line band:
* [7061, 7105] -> -4.5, 21.5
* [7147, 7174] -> 2.2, 19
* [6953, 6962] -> -2.5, 22.8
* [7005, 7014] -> -3.1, 25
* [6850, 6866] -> 0.9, 15.5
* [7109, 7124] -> -1.5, 22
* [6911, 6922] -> -0.8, 18.6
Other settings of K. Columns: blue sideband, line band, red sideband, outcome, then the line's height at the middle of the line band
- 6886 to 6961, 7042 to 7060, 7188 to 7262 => -4.9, 21.1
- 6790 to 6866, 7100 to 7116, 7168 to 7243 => -0.8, 20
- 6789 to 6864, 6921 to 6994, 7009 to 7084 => -3.1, 21.6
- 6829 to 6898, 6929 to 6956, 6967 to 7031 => -1.1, 21.2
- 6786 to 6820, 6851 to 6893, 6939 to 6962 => 5.7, 18.9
